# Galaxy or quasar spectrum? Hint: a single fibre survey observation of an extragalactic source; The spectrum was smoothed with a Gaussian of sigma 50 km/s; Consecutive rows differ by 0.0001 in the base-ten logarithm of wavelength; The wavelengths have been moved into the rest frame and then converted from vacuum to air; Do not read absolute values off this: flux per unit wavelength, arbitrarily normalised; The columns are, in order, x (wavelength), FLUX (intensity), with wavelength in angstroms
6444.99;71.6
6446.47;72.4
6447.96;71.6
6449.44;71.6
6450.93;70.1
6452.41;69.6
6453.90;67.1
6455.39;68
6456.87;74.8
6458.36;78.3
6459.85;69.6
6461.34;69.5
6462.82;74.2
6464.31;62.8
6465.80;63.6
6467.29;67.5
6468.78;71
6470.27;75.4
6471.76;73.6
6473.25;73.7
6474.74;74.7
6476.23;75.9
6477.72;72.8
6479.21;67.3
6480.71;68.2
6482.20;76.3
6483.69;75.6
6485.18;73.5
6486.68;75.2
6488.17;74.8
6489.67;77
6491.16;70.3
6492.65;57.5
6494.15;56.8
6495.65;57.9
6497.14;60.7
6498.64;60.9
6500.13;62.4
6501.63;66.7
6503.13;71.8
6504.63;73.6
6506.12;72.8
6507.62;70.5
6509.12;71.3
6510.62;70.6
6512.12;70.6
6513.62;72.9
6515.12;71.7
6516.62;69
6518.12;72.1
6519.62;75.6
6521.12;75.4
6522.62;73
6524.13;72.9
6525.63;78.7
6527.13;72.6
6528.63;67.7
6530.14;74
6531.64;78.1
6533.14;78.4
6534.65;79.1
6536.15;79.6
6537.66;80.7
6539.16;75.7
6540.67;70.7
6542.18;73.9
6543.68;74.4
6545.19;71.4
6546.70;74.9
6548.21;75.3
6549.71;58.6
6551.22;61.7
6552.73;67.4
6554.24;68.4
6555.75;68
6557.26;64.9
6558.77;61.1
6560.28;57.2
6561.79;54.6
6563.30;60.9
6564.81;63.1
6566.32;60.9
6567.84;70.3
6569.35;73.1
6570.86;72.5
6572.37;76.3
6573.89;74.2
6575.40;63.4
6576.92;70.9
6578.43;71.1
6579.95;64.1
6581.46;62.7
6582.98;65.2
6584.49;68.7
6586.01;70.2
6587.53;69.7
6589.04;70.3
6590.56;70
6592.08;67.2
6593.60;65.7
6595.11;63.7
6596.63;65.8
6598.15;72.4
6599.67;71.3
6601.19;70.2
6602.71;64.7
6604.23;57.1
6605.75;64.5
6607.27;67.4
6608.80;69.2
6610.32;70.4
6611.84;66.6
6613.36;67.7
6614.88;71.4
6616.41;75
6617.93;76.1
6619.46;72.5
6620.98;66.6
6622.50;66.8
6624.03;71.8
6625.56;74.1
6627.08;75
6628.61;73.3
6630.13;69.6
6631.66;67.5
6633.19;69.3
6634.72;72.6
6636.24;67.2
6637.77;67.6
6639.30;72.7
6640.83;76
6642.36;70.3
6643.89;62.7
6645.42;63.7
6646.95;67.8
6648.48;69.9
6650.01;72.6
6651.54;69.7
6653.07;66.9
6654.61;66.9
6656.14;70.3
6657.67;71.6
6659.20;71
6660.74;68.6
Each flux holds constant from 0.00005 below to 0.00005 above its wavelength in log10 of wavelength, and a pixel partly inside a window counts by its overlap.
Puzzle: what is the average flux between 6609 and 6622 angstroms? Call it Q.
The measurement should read 70.7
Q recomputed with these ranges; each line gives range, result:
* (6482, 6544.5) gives 71.7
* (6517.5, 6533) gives 74.2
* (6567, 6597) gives 68.8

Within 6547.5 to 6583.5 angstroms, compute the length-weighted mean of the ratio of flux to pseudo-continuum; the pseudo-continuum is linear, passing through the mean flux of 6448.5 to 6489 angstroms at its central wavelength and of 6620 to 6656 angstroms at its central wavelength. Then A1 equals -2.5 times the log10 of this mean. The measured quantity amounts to 0.07 mag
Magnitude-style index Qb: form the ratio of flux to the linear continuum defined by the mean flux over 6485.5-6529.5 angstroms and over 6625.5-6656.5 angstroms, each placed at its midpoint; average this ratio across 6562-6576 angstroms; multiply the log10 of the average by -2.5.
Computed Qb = 0.03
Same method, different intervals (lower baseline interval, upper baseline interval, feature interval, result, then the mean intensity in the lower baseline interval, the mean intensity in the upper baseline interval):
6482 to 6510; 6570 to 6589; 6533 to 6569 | 0.00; 68.6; 69.2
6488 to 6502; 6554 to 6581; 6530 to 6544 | -0.17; 64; 66.3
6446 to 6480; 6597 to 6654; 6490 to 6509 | 0.08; 71.1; 69.4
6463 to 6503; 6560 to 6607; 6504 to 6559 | -0.06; 69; 67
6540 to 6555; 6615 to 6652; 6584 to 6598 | 0.03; 69.7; 70.4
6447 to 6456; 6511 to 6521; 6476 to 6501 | 0.04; 69.7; 72.2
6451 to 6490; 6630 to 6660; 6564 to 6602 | 0.03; 71.8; 69.3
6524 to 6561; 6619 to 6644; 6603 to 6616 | 0.06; 71.4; 70.5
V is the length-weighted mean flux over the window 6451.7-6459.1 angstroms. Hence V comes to 71.5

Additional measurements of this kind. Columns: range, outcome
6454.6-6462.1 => 72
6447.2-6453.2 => 70.7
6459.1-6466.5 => 68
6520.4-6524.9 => 73.7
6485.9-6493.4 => 70.9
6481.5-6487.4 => 75.1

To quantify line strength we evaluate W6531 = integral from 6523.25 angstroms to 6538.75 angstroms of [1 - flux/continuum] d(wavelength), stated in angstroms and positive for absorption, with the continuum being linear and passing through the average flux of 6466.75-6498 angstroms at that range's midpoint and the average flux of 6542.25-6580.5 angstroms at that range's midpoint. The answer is -1.8 angstroms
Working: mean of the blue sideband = 70.2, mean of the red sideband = 67.3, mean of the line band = 76.2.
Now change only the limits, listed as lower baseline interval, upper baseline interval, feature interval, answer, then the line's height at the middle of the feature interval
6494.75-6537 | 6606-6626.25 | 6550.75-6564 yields 1.5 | 70.9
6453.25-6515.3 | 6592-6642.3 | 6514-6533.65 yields -1.1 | 69.8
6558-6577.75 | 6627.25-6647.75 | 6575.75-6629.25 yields -0.8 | 67.7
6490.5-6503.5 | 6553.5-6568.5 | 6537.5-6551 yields -2.0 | 62.8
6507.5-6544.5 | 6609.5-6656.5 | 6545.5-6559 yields 1.1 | 73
